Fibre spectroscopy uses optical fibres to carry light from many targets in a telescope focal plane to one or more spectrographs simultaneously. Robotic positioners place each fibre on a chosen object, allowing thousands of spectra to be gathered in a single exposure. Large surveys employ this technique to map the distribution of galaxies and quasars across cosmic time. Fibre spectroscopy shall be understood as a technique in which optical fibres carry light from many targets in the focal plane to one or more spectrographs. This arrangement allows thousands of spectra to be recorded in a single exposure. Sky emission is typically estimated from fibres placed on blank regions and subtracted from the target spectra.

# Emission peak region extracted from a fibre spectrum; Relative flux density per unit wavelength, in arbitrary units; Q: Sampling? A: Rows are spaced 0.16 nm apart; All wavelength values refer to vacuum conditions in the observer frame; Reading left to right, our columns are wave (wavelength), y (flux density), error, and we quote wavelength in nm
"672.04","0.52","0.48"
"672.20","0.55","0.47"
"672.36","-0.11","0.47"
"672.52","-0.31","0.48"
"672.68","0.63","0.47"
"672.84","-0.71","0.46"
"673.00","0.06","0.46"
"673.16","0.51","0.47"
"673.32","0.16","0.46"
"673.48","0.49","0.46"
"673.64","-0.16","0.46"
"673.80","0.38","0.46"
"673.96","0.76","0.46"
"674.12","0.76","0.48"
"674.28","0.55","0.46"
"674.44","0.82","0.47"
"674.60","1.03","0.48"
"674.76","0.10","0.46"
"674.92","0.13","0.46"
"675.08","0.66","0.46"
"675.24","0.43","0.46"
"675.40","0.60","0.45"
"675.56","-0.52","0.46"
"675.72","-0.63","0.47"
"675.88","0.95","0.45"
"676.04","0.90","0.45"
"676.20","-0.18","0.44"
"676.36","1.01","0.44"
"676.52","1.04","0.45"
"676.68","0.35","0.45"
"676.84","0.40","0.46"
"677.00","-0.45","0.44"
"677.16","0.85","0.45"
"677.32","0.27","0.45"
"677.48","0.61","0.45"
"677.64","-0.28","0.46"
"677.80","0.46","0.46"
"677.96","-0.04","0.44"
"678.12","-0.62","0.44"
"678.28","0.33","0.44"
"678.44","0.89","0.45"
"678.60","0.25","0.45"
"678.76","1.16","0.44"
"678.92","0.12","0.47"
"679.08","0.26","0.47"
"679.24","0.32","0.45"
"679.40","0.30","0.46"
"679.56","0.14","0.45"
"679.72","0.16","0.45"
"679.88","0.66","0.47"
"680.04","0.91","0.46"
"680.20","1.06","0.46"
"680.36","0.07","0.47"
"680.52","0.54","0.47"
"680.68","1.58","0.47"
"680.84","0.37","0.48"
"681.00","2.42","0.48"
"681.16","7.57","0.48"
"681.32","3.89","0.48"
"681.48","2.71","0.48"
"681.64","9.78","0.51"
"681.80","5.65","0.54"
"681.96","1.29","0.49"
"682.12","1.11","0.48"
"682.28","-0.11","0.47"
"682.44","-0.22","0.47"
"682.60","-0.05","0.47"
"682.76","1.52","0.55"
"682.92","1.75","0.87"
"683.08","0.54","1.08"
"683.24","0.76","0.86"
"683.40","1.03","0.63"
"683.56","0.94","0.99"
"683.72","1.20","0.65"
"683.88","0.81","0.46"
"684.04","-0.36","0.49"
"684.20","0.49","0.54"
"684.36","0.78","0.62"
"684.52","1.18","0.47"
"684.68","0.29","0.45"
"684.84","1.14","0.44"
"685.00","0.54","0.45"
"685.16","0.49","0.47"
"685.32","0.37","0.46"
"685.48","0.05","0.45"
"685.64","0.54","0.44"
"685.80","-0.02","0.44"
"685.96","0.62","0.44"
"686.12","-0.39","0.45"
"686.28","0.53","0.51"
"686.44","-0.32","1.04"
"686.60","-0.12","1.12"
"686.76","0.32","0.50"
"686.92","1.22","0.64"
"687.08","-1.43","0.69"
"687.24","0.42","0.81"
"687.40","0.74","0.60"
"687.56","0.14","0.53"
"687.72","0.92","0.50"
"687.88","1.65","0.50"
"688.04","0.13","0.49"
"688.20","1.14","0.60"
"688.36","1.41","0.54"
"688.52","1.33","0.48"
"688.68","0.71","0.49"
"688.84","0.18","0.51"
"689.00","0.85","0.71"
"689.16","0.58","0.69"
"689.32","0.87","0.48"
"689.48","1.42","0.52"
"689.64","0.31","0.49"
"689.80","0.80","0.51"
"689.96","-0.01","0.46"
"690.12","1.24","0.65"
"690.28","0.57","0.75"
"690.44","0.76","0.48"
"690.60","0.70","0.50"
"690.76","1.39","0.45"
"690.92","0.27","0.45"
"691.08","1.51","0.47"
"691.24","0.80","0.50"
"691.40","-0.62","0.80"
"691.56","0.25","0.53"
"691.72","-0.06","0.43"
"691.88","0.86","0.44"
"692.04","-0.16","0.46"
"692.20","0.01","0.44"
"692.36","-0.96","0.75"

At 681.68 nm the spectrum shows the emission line [O II]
